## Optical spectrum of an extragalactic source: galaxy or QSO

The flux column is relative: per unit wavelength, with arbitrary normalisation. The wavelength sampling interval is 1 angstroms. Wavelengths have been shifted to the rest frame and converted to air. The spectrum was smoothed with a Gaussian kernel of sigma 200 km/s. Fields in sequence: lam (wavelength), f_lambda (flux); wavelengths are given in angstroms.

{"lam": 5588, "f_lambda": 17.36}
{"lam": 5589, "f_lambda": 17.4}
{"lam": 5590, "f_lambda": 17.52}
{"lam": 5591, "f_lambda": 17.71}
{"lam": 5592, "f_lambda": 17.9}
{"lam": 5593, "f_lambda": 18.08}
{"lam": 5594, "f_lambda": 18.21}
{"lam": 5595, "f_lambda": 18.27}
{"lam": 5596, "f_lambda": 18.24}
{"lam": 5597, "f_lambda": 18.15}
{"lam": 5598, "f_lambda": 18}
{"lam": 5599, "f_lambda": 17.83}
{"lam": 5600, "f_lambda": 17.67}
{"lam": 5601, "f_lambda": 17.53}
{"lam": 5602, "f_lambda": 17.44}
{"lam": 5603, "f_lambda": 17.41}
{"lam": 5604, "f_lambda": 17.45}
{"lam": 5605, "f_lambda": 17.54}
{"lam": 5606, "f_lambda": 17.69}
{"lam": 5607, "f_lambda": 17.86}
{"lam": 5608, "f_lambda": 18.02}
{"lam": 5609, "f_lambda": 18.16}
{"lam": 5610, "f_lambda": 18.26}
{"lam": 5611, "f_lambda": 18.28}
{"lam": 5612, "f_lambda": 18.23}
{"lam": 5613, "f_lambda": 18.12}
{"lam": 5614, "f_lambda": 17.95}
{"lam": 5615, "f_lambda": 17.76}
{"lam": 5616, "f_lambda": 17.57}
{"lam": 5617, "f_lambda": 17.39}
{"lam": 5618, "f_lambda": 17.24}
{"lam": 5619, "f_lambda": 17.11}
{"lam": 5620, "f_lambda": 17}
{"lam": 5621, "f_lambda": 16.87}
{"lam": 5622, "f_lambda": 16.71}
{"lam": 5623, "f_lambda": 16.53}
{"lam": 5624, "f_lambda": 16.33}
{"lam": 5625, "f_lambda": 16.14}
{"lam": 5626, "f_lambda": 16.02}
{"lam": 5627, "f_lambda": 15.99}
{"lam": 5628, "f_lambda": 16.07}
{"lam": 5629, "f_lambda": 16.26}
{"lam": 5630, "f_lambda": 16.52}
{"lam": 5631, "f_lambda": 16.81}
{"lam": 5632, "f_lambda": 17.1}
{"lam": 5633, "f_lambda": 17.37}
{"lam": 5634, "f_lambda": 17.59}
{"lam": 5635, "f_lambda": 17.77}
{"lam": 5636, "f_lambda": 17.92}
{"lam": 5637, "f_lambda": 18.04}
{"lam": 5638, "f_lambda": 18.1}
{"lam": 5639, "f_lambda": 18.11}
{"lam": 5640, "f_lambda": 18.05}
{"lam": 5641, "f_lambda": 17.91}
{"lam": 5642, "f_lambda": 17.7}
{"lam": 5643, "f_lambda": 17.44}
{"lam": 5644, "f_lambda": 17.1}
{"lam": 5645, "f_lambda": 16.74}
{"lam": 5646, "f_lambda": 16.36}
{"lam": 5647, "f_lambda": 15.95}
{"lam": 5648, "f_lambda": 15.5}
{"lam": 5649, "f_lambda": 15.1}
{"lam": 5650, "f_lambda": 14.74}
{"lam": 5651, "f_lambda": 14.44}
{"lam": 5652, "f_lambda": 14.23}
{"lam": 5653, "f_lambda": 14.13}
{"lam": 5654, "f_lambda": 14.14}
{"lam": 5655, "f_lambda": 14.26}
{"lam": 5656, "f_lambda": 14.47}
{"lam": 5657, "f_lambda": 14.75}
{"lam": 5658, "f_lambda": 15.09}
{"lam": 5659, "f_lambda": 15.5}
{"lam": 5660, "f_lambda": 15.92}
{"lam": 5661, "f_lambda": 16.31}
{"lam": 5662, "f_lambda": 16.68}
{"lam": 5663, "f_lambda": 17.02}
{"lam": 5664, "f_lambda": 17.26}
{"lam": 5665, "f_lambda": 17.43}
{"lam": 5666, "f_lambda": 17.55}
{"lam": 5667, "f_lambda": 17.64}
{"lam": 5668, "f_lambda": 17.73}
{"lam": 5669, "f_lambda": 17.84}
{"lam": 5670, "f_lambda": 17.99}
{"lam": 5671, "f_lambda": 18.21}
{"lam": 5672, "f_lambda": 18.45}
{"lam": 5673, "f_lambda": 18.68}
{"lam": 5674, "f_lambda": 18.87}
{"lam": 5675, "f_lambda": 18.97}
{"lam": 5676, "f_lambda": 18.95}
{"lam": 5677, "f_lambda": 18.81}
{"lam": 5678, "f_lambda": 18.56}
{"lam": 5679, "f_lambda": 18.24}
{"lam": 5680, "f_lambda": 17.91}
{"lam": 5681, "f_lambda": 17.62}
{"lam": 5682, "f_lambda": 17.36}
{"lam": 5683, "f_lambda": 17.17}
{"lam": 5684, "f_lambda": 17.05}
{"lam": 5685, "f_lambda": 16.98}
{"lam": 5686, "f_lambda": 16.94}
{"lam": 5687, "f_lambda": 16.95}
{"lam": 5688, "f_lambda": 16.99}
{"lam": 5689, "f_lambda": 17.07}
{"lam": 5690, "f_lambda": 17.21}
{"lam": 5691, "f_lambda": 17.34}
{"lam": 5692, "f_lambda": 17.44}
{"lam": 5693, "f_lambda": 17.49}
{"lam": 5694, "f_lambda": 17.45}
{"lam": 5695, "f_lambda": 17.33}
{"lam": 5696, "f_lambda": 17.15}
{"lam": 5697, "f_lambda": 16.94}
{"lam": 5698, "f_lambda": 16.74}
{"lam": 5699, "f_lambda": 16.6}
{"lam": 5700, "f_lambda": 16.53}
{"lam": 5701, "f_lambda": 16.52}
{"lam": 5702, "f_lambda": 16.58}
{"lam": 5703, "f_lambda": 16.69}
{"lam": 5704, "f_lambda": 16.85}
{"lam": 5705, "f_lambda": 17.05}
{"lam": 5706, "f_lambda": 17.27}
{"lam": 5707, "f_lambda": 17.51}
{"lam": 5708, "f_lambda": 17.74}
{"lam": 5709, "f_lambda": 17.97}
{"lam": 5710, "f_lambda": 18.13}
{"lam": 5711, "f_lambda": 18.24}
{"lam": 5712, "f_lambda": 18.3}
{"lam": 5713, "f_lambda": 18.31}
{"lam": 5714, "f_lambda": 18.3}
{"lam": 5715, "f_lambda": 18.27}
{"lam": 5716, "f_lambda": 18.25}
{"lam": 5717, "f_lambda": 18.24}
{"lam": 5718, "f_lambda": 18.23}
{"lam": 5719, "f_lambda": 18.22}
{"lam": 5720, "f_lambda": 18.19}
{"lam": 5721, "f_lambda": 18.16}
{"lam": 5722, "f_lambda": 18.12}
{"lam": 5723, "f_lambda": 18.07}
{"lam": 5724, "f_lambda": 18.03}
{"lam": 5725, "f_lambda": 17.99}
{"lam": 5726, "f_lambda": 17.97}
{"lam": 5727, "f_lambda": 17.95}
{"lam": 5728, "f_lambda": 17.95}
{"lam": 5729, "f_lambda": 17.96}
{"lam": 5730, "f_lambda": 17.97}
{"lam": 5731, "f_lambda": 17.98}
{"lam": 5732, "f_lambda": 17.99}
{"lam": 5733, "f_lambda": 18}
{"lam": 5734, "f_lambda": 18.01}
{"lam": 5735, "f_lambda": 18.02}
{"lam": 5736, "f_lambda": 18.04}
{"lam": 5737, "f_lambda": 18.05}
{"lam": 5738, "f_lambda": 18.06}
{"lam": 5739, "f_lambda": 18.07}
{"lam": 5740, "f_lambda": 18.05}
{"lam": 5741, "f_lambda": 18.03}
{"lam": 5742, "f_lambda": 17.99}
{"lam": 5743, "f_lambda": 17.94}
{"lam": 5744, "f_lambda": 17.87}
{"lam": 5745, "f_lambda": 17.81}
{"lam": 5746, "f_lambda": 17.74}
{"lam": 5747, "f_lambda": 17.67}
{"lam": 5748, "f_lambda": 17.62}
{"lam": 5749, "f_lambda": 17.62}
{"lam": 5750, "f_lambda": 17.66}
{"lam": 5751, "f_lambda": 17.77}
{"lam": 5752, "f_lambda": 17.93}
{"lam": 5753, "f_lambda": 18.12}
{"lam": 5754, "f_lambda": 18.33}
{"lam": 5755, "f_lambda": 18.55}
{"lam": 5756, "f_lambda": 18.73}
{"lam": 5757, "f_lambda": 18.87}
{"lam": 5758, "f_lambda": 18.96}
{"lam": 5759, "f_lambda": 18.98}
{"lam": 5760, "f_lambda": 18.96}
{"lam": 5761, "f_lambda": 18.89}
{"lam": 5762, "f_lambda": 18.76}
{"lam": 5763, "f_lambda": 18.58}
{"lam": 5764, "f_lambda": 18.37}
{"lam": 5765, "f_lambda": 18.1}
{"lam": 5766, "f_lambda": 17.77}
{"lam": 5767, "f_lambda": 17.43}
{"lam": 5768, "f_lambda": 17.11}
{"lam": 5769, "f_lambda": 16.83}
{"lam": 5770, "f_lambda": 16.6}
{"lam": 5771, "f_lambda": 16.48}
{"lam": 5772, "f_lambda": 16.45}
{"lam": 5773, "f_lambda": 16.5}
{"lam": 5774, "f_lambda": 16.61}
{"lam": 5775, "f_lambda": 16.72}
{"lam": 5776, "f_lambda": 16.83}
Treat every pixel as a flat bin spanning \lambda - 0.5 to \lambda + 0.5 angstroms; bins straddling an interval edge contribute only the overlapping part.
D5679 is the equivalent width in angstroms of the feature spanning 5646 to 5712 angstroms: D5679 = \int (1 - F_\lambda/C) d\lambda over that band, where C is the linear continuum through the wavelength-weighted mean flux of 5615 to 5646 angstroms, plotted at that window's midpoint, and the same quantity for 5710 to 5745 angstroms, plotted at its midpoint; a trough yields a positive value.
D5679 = 2.5 angstroms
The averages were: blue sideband 17.1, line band 16.9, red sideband 18.1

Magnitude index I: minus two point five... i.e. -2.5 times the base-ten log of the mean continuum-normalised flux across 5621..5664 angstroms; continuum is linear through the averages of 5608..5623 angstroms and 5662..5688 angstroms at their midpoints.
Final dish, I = 0.09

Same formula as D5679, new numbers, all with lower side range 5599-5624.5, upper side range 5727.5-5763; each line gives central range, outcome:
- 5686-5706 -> 1.0 angstroms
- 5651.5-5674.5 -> 1.6 angstroms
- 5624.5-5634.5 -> 0.6 angstroms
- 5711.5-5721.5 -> -0.1 angstroms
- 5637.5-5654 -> 1.3 angstroms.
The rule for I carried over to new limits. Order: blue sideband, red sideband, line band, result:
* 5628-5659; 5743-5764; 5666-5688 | -0.06 mag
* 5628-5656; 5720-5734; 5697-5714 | 0.02 mag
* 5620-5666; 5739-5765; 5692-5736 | -0.01 mag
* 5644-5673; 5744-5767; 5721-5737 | -0.02 mag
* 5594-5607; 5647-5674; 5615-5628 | 0.03 mag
